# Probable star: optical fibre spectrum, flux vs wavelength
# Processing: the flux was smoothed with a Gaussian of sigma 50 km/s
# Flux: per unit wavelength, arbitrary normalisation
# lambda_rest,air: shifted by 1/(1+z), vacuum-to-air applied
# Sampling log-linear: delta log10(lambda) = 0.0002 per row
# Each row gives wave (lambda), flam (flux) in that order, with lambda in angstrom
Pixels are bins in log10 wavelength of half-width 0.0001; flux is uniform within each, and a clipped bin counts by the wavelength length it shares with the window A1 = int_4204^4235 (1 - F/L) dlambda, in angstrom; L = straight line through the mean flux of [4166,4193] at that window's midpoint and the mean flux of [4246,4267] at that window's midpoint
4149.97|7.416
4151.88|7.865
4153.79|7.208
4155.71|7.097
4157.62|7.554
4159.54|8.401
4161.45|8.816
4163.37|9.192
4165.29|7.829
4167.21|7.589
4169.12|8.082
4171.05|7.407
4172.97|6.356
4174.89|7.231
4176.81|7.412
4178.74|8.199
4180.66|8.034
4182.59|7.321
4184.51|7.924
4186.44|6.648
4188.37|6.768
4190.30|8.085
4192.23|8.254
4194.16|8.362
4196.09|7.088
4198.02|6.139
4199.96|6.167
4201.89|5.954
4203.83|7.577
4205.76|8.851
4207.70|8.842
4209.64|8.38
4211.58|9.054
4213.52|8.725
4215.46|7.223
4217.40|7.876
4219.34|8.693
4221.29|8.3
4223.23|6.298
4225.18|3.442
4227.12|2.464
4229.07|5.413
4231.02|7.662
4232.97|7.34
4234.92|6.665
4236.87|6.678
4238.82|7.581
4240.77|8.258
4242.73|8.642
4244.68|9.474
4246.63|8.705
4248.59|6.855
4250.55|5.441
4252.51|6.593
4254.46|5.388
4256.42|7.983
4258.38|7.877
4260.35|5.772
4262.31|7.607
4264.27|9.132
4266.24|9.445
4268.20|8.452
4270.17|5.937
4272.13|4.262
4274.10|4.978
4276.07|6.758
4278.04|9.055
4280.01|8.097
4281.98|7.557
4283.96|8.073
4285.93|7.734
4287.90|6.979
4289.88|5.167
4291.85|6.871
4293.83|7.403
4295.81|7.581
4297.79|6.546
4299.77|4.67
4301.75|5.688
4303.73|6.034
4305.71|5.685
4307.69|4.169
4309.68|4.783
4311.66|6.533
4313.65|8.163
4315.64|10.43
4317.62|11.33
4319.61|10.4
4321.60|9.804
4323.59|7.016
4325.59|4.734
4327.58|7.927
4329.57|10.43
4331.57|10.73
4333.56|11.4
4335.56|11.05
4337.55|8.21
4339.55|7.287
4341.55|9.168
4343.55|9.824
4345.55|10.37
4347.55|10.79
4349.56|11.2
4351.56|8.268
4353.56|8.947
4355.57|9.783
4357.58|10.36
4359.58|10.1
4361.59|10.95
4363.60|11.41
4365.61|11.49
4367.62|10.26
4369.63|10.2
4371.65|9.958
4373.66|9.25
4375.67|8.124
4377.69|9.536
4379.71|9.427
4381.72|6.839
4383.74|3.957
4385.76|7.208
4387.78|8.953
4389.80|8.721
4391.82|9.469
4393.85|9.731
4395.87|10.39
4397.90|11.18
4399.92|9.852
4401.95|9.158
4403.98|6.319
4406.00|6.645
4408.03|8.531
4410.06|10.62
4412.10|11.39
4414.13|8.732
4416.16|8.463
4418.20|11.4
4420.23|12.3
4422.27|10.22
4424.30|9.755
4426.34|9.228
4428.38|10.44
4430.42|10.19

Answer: 0.8 angstrom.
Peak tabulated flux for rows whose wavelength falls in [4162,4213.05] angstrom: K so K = 9.192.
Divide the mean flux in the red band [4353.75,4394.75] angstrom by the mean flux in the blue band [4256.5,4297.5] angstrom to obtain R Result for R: 1.3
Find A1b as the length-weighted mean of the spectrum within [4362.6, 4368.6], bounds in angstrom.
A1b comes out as 11.1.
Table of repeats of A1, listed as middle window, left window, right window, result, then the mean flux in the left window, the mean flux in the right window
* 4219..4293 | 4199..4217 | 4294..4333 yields 6.6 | 7.87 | 7.55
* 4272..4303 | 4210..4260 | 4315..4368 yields 6.0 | 7.14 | 9.76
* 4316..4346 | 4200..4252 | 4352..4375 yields 0.5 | 7.29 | 10.2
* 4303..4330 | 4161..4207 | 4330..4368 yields 5.5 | 7.55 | 10.1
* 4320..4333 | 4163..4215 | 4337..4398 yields 0.5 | 7.66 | 9.38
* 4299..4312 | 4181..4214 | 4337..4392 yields 5.1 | 7.65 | 9.29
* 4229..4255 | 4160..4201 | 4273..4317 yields -0.5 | 7.57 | 6.8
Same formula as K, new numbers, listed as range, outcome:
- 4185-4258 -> 9.474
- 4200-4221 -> 9.054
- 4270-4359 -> 11.4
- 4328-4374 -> 11.49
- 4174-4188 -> 8.199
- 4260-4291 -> 9.445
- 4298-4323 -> 11.33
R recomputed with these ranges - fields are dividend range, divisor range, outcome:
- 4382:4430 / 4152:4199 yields 1.21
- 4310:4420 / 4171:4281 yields 1.28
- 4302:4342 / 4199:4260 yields 1.14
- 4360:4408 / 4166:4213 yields 1.20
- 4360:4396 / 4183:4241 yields 1.28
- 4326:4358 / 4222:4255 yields 1.44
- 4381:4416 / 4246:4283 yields 1.22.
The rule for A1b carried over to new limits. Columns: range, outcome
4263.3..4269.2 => 9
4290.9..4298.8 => 7.09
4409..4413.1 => 11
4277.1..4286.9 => 8.1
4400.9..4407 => 7.39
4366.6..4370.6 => 10.2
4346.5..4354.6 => 9.8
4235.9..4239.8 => 7.14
